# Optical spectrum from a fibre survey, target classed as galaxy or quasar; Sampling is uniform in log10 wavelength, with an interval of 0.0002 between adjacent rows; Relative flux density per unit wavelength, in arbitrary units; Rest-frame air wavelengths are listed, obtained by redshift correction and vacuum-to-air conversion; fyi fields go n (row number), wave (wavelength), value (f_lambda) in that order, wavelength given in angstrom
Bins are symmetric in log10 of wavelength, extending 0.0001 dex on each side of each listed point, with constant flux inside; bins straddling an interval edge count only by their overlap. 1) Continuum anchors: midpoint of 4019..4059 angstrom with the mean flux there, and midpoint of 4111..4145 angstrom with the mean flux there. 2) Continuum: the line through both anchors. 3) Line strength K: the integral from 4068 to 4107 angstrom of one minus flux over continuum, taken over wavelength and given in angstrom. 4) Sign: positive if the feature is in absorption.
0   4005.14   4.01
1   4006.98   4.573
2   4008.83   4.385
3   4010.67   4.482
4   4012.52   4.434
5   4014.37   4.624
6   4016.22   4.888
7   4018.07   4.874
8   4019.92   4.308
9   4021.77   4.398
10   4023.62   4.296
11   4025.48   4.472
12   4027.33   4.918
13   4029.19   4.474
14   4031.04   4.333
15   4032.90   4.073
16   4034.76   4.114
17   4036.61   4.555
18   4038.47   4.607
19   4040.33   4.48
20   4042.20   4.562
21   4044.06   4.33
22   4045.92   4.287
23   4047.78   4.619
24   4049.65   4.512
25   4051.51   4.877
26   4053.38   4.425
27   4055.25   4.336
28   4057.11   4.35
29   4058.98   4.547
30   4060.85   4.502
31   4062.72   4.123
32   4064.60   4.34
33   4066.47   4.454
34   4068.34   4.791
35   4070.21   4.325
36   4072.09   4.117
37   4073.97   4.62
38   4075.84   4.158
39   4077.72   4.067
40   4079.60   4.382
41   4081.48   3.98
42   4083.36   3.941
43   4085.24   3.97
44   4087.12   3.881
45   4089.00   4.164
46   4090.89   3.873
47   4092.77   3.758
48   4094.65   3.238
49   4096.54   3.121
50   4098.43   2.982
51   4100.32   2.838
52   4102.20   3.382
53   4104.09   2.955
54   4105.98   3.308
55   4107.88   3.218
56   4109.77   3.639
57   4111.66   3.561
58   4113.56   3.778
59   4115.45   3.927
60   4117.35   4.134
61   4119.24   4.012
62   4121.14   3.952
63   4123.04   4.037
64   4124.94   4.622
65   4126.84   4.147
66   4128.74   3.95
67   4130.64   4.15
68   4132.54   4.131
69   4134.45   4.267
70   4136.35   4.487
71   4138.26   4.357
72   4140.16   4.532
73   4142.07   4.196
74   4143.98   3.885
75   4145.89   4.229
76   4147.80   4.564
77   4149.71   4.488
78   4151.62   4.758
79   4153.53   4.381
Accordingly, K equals 4.5 angstrom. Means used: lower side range 4.45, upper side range 4.12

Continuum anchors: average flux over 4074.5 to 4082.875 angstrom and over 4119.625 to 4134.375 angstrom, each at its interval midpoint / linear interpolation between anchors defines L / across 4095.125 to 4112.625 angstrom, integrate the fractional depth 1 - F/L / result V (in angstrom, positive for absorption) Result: 3.9 angstrom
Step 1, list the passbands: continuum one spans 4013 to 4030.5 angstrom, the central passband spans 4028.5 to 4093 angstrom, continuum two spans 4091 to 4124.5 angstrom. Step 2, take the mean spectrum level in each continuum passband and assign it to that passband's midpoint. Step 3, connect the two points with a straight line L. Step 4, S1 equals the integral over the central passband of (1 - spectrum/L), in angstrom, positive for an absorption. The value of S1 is -3.4 angstrom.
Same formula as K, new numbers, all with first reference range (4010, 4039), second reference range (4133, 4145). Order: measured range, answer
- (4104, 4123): 2.75 angstrom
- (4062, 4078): 0.21 angstrom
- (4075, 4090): 1.08 angstrom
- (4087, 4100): 2.51 angstrom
